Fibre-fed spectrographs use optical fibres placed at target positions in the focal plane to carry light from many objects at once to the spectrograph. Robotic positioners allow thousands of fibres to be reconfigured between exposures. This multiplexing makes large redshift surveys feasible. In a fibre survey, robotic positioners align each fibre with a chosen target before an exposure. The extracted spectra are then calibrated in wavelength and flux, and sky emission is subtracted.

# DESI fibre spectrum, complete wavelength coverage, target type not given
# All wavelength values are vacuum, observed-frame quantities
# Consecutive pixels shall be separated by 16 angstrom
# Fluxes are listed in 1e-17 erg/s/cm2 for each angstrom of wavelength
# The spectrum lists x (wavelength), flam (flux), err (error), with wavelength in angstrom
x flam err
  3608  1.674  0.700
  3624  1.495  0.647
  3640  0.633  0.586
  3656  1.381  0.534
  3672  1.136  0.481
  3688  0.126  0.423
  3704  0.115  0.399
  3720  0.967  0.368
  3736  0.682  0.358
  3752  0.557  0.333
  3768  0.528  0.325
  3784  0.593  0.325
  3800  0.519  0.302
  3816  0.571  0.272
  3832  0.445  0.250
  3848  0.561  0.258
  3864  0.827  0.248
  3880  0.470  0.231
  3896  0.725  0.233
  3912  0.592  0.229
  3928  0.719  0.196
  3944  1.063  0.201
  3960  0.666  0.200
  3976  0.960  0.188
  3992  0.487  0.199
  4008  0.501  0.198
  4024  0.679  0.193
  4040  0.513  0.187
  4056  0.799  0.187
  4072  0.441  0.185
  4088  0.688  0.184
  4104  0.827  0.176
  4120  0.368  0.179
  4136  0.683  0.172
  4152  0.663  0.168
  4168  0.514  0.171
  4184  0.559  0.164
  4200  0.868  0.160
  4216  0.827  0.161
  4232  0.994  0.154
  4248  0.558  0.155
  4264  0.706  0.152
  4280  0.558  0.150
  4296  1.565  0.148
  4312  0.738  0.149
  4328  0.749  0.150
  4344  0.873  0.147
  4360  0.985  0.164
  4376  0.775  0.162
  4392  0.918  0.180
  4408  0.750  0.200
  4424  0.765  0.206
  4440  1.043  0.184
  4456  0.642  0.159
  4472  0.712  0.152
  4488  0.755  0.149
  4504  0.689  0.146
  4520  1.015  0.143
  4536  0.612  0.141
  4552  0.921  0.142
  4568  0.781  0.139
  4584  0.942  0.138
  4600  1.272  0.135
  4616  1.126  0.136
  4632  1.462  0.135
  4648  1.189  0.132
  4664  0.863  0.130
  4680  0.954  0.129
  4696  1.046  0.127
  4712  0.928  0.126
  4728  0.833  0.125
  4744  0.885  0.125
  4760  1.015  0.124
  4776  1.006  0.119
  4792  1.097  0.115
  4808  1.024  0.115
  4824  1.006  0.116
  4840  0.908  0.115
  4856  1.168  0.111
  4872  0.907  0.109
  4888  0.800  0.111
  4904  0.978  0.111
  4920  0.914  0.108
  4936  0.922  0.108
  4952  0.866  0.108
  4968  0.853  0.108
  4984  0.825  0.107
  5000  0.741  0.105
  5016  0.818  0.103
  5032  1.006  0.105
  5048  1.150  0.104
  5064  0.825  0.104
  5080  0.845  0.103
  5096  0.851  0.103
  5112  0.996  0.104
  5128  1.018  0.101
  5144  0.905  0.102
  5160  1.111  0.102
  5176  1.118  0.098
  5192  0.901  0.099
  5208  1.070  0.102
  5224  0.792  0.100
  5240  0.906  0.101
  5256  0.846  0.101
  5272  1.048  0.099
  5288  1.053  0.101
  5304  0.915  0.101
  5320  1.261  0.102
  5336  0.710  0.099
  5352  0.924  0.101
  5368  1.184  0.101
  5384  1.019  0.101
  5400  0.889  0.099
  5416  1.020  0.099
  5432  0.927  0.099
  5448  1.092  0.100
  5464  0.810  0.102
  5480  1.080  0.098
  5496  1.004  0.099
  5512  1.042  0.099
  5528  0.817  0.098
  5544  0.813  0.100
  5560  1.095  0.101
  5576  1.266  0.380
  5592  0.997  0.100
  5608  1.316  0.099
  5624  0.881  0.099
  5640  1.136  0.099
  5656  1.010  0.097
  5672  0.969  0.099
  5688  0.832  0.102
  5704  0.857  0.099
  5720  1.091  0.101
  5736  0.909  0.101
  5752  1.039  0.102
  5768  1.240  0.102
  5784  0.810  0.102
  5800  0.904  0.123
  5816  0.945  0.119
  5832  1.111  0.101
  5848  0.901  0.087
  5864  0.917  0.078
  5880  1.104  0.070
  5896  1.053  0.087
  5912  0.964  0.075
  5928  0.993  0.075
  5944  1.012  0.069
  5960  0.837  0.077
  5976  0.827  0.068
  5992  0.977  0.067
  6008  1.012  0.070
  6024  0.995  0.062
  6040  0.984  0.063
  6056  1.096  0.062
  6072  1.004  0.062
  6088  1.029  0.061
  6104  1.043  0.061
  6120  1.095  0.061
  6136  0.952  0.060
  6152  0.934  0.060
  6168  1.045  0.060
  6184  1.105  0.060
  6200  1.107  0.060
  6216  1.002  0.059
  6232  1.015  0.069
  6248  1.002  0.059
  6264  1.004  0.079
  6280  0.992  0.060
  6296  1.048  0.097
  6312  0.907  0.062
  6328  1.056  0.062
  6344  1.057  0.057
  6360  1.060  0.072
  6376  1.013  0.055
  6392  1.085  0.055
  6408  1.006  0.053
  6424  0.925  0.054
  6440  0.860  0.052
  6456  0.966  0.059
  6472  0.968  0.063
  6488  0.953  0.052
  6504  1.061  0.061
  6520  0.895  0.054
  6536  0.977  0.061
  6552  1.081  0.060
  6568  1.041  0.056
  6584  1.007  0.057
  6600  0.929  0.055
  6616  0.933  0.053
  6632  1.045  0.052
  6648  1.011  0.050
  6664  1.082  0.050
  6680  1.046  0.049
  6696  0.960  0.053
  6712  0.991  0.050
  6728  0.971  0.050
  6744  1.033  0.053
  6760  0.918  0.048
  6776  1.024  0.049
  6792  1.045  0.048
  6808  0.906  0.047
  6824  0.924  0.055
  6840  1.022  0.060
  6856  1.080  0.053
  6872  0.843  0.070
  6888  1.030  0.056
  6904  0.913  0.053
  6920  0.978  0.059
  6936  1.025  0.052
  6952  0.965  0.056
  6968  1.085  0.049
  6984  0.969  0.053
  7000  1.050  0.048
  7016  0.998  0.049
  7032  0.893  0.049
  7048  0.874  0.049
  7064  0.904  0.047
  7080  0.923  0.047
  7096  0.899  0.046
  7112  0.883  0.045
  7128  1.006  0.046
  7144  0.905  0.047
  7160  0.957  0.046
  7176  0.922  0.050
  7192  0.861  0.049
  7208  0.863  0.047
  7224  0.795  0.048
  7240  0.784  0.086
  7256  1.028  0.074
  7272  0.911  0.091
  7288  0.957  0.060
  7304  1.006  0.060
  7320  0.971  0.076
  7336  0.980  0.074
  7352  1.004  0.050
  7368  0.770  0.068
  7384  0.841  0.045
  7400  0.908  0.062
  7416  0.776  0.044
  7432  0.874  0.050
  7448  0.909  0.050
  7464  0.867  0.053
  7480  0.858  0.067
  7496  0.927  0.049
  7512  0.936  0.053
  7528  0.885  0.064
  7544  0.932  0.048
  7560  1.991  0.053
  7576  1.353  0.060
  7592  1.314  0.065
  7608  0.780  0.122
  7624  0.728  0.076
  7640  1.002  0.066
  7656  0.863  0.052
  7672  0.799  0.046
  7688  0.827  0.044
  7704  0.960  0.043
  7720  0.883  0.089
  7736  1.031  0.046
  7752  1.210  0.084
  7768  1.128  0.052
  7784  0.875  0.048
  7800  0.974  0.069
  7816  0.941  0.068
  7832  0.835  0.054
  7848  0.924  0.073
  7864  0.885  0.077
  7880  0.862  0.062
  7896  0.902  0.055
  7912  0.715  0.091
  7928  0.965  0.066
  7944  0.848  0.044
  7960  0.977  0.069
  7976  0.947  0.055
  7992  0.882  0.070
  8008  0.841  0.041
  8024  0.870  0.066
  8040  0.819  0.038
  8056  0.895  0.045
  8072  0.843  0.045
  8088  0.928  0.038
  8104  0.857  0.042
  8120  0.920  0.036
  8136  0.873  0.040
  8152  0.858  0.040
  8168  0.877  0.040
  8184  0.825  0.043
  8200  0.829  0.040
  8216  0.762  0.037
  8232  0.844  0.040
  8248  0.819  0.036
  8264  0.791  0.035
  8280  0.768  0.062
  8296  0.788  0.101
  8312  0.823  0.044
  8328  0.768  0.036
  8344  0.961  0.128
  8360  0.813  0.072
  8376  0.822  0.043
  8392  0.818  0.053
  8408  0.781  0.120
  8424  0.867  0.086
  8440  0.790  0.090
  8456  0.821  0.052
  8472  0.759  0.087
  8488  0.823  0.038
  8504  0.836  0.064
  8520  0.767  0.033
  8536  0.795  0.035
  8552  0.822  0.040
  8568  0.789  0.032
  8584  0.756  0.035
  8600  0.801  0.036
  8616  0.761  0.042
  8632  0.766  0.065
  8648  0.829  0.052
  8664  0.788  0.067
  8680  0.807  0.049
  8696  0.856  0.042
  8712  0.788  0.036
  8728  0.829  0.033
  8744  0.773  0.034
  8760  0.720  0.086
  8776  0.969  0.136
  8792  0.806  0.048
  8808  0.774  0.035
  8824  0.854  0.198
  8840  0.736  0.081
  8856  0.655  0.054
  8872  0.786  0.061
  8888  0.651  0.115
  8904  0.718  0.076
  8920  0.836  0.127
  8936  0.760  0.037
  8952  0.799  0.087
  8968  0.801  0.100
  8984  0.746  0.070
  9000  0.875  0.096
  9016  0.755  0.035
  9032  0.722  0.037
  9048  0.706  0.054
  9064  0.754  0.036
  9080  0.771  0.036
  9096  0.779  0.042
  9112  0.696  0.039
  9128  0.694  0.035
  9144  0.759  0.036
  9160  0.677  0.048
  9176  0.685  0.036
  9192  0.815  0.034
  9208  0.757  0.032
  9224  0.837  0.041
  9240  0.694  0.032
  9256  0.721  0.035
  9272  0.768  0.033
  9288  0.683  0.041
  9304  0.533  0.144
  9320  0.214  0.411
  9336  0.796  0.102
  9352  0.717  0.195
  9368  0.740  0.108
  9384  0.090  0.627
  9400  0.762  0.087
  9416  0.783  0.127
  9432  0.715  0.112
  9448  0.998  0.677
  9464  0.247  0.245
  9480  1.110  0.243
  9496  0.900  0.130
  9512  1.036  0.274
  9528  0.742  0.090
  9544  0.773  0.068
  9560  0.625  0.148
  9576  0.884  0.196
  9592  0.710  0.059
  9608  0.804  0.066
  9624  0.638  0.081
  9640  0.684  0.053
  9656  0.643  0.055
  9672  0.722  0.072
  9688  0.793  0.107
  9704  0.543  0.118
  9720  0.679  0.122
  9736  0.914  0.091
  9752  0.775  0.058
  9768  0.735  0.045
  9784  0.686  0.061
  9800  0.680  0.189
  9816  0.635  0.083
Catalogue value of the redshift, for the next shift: 0.153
